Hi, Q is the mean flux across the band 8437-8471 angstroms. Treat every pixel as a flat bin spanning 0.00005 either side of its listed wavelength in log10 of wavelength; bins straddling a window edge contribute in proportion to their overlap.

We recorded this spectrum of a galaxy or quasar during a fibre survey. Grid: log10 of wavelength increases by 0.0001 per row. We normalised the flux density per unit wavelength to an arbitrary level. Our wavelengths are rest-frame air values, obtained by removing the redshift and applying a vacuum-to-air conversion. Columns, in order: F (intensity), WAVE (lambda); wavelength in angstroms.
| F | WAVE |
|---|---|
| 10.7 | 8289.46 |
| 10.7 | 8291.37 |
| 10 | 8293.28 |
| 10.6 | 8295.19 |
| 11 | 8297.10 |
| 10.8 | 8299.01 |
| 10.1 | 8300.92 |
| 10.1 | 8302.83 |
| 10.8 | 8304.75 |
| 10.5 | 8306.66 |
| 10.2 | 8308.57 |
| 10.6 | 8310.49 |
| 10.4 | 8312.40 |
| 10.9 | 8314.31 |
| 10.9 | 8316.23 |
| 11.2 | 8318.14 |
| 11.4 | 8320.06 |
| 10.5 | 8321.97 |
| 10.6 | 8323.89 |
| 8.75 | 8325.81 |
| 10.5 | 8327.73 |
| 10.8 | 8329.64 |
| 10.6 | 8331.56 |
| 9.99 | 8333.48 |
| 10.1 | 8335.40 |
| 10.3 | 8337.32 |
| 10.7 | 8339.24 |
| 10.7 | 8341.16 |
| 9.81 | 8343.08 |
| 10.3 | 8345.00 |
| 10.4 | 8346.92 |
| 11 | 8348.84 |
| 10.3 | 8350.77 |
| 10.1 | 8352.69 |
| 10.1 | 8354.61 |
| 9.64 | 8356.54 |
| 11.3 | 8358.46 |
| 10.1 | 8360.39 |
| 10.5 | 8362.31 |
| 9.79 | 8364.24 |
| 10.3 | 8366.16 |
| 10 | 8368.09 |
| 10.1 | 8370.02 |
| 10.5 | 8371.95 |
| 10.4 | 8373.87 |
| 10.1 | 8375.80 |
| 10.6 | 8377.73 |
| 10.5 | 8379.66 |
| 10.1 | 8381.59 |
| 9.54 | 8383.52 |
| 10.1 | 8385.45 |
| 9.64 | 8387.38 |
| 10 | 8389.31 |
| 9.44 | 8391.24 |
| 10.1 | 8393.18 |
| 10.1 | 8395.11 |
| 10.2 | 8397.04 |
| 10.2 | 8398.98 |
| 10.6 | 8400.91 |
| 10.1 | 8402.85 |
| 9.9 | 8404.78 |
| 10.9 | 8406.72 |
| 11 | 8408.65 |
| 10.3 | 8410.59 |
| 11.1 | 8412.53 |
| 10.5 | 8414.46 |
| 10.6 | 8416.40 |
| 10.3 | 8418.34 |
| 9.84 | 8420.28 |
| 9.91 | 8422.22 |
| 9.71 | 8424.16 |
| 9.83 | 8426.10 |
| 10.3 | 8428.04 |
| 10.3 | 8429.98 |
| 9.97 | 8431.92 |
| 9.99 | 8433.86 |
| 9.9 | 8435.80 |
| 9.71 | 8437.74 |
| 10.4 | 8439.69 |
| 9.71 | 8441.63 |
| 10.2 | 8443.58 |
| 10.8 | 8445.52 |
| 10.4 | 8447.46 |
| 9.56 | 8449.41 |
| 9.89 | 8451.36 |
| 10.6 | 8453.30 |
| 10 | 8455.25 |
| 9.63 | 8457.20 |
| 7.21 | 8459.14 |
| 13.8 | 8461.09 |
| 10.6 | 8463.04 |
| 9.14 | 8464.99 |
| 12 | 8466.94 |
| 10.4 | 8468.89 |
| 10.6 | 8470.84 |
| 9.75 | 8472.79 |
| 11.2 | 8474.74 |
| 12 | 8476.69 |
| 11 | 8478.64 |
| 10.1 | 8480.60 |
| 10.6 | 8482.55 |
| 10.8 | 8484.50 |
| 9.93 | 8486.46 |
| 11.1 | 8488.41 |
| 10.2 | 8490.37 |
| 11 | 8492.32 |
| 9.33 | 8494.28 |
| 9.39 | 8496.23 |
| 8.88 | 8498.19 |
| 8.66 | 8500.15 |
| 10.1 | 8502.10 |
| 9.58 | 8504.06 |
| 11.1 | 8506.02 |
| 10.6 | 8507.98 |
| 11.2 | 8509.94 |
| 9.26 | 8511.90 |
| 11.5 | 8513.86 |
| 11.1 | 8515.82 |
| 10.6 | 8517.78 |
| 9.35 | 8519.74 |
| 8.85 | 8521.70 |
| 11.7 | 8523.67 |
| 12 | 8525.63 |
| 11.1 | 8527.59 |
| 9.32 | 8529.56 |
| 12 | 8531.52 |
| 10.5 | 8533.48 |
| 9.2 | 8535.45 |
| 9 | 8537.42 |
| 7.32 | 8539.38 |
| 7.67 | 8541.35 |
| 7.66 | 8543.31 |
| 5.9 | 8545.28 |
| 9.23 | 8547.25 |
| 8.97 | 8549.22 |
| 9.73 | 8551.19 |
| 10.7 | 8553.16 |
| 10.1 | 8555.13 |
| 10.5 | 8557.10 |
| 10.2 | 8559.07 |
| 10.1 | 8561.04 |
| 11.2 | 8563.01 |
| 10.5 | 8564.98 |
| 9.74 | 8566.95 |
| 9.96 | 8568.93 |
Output 10.3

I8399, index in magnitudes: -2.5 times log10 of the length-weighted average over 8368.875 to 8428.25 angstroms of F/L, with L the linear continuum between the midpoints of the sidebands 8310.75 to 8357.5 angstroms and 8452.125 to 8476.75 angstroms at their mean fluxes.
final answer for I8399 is 0.03 mag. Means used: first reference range 10.4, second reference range 10.5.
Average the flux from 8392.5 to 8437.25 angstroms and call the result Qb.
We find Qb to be 10.2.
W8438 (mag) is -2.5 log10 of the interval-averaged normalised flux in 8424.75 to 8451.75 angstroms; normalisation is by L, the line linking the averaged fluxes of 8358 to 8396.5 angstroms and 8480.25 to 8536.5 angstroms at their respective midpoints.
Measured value 0.02 mag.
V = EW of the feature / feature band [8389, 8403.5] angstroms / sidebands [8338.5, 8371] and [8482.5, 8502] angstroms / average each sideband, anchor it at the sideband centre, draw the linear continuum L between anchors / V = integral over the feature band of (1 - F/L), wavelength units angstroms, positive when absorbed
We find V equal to 0.1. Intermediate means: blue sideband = 10.3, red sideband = 9.97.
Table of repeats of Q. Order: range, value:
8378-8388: 10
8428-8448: 10.1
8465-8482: 10.8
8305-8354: 10.5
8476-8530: 10.4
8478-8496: 10.4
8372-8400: 10.1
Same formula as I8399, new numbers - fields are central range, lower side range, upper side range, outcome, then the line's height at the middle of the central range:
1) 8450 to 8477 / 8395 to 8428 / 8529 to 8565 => -0.05 mag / 9.97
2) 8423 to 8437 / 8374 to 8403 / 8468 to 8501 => 0.02 mag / 10.2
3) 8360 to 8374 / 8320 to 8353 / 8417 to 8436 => 0.00 mag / 10.2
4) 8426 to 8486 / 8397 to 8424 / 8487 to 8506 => -0.02 mag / 10.1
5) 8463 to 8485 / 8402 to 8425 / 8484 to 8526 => -0.04 mag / 10.3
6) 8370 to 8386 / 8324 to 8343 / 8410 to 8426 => 0.00 mag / 10.3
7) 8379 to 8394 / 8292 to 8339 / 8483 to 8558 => 0.04 mag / 10.3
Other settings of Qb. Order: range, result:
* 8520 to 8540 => 10.1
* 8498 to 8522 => 10.1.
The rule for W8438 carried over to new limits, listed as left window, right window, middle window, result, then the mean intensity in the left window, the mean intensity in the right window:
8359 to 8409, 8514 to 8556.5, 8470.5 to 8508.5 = -0.05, 10.2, 9.66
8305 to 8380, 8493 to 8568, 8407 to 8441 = -0.01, 10.4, 9.84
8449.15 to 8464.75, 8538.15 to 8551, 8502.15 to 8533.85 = -0.23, 10.1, 7.94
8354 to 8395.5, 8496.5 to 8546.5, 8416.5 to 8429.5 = 0.00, 10.1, 9.76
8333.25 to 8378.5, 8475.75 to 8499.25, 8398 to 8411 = -0.01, 10.3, 10.3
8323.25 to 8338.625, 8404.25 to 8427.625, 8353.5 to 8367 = 0.00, 10.2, 10.3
